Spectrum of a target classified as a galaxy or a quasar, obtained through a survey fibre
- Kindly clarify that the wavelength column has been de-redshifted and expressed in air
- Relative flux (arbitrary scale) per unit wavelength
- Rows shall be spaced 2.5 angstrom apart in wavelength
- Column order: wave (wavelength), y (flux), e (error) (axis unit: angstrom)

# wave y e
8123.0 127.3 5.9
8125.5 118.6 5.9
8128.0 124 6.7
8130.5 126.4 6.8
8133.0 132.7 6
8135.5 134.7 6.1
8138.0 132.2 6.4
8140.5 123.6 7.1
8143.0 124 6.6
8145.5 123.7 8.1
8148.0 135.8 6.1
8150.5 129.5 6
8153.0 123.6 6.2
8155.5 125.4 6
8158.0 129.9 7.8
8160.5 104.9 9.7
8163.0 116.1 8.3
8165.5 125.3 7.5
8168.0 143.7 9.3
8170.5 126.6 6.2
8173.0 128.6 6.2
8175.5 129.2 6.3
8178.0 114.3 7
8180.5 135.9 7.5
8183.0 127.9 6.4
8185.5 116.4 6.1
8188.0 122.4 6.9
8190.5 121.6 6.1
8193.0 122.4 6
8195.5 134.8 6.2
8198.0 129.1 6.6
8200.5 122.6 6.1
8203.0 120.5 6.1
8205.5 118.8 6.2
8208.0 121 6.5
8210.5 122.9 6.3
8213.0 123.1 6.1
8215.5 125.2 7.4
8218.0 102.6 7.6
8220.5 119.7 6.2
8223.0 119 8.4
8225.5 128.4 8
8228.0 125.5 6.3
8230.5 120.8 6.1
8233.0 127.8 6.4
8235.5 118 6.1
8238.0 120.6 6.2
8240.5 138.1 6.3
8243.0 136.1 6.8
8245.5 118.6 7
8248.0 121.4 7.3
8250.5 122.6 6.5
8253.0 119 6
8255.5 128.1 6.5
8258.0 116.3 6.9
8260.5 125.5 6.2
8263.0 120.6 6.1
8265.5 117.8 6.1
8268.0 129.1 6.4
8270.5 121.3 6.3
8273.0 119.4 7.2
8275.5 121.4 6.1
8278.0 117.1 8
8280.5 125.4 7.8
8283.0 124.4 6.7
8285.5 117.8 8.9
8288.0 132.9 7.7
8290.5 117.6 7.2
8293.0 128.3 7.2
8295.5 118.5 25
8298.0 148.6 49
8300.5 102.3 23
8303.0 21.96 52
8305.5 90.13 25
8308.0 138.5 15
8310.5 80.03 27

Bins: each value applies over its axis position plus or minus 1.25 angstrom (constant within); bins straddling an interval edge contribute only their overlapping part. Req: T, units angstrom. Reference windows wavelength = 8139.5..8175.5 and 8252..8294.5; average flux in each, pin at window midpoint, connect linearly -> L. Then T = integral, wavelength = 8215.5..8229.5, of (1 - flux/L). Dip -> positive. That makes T 0.5 angstrom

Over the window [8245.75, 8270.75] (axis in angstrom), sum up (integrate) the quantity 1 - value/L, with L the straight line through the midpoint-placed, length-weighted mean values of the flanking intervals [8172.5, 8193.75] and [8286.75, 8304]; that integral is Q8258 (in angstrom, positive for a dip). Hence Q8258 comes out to -1.4 angstrom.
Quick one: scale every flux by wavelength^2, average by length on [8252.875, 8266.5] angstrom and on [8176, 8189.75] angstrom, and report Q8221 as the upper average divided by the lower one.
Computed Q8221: 1.0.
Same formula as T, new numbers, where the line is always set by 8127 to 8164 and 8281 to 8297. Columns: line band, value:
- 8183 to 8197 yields 0.13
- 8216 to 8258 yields 0.60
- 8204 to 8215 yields 0.28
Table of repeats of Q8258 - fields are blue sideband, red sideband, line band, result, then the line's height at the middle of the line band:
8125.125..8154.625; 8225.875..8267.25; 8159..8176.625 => 0.2 angstrom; 127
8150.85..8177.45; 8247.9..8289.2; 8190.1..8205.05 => -0.1 angstrom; 124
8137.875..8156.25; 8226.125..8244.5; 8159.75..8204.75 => 0.8 angstrom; 127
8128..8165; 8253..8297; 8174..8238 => 0.8 angstrom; 124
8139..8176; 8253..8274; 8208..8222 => 0.6 angstrom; 124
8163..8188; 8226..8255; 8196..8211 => 0.3 angstrom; 126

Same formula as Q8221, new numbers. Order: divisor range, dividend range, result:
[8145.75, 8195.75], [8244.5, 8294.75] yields 1.00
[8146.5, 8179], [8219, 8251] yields 1.01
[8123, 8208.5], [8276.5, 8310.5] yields 0.93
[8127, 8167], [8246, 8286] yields 1.00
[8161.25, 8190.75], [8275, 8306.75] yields 0.92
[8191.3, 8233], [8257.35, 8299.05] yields 1.03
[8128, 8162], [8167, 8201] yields 1.01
